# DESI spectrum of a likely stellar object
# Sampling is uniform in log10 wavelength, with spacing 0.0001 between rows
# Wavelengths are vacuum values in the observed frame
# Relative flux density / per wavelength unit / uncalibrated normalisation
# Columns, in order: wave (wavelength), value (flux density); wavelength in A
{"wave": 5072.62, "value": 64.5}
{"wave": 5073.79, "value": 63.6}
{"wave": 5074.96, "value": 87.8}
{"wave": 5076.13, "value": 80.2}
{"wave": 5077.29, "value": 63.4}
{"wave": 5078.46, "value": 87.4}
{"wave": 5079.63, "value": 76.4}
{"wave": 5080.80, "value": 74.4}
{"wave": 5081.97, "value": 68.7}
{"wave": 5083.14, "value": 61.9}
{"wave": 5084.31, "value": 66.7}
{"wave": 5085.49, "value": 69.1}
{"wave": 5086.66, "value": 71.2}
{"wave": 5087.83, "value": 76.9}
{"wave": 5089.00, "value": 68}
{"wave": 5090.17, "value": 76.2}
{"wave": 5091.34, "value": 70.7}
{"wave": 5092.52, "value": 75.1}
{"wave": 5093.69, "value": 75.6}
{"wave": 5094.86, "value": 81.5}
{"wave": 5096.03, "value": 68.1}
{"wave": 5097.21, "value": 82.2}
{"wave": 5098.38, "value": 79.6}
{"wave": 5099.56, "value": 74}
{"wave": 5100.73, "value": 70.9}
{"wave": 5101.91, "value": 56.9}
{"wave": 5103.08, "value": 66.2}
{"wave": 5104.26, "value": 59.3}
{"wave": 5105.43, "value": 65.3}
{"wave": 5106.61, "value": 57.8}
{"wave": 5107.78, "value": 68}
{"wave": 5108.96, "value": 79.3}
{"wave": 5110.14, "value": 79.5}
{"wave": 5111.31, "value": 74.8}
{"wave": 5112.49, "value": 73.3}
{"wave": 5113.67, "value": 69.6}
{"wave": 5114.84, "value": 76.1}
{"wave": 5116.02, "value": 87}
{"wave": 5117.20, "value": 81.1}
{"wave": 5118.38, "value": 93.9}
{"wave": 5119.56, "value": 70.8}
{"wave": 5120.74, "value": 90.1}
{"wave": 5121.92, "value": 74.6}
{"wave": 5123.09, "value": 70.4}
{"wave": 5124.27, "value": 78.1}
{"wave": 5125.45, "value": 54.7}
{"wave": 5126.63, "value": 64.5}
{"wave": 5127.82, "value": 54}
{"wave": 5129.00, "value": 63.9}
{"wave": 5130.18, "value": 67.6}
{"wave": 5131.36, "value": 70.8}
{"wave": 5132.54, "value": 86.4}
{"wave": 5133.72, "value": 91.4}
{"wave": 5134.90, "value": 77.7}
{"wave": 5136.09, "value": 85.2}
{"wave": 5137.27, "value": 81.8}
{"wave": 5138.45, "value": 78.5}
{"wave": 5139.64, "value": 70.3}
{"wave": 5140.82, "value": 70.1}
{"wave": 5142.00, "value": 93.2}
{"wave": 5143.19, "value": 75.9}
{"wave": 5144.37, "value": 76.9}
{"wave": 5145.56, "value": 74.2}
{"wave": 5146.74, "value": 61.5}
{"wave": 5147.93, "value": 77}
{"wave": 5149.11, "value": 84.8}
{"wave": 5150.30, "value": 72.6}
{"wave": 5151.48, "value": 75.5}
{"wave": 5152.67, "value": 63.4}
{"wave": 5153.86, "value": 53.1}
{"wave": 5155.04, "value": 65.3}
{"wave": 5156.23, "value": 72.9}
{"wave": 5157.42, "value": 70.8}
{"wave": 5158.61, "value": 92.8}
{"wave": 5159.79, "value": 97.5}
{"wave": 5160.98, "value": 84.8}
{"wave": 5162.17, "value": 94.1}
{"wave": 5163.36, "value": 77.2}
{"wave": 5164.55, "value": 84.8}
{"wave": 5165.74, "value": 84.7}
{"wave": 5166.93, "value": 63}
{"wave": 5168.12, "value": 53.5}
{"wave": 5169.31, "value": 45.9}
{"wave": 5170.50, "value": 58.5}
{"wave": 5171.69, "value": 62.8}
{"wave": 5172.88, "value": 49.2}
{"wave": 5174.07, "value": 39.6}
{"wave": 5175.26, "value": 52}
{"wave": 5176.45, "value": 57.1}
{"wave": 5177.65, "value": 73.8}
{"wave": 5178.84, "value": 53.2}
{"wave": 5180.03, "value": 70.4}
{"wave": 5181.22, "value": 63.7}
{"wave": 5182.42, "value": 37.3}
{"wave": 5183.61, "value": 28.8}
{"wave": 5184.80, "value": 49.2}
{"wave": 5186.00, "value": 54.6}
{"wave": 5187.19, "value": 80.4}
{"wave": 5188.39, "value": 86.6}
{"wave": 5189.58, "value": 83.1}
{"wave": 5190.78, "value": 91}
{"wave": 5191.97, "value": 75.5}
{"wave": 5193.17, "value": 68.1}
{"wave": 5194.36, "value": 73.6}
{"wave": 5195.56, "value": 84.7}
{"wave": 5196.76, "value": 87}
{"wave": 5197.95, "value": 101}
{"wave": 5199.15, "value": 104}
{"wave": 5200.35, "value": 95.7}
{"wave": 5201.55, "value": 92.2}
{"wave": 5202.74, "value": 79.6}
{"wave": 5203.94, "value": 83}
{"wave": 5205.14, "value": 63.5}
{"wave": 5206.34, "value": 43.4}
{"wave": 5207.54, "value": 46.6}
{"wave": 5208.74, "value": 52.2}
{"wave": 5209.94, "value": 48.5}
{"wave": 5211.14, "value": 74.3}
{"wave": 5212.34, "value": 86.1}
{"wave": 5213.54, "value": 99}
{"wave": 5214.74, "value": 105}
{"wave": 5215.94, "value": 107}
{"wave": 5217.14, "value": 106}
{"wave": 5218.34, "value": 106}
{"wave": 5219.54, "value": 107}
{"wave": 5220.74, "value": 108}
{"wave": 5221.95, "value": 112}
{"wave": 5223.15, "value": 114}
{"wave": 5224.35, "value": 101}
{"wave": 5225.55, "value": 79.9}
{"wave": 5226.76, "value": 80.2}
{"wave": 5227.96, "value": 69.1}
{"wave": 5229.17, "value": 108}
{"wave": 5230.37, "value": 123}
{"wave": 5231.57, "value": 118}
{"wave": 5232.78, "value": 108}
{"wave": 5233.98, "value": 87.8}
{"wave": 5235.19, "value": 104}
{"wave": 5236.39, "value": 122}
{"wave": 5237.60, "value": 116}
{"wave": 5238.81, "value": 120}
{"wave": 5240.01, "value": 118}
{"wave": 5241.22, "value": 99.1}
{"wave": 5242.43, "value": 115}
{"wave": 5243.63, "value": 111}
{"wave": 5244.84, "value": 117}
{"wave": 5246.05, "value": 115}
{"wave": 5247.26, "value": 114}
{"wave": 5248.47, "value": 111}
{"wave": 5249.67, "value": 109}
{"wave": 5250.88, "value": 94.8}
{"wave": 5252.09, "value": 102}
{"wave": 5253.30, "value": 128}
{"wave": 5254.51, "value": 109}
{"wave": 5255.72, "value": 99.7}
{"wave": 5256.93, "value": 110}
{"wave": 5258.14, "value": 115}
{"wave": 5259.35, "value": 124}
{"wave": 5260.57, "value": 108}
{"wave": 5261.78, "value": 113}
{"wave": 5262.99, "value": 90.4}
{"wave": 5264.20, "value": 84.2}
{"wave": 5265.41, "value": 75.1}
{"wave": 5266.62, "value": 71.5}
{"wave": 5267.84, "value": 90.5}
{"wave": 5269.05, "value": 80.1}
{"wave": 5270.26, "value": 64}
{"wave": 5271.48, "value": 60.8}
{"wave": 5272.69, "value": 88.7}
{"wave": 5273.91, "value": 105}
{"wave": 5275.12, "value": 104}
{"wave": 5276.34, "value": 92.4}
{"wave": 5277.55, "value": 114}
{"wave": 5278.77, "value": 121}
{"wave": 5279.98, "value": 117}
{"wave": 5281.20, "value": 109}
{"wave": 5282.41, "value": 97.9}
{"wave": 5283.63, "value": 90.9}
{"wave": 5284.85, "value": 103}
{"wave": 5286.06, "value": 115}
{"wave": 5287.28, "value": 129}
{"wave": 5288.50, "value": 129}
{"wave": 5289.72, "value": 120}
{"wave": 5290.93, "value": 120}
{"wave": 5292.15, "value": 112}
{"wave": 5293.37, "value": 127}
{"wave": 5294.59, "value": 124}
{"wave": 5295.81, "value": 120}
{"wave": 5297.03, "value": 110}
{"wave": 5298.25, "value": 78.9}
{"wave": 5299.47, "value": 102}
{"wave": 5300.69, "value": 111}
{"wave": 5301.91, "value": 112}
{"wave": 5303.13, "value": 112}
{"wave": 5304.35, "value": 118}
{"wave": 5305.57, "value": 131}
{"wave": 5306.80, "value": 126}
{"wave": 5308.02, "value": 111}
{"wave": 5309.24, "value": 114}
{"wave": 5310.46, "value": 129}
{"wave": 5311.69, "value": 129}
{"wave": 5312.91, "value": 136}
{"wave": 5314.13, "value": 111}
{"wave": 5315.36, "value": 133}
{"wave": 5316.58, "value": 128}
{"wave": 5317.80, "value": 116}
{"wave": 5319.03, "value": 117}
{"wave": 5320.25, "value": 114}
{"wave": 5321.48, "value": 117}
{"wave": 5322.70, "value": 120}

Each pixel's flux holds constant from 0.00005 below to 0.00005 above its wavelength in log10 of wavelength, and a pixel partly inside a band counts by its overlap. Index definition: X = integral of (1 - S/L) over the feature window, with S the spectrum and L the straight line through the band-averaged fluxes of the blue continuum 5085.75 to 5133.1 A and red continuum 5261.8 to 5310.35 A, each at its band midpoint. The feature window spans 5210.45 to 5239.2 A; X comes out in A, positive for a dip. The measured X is -2.6 A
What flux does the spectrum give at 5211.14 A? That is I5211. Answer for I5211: 74.3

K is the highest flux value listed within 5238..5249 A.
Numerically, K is 120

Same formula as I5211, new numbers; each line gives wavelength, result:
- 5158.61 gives 92.8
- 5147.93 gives 77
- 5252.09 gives 102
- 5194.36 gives 73.6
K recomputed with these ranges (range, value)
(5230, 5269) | 128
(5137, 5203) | 104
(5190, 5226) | 114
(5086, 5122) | 93.9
